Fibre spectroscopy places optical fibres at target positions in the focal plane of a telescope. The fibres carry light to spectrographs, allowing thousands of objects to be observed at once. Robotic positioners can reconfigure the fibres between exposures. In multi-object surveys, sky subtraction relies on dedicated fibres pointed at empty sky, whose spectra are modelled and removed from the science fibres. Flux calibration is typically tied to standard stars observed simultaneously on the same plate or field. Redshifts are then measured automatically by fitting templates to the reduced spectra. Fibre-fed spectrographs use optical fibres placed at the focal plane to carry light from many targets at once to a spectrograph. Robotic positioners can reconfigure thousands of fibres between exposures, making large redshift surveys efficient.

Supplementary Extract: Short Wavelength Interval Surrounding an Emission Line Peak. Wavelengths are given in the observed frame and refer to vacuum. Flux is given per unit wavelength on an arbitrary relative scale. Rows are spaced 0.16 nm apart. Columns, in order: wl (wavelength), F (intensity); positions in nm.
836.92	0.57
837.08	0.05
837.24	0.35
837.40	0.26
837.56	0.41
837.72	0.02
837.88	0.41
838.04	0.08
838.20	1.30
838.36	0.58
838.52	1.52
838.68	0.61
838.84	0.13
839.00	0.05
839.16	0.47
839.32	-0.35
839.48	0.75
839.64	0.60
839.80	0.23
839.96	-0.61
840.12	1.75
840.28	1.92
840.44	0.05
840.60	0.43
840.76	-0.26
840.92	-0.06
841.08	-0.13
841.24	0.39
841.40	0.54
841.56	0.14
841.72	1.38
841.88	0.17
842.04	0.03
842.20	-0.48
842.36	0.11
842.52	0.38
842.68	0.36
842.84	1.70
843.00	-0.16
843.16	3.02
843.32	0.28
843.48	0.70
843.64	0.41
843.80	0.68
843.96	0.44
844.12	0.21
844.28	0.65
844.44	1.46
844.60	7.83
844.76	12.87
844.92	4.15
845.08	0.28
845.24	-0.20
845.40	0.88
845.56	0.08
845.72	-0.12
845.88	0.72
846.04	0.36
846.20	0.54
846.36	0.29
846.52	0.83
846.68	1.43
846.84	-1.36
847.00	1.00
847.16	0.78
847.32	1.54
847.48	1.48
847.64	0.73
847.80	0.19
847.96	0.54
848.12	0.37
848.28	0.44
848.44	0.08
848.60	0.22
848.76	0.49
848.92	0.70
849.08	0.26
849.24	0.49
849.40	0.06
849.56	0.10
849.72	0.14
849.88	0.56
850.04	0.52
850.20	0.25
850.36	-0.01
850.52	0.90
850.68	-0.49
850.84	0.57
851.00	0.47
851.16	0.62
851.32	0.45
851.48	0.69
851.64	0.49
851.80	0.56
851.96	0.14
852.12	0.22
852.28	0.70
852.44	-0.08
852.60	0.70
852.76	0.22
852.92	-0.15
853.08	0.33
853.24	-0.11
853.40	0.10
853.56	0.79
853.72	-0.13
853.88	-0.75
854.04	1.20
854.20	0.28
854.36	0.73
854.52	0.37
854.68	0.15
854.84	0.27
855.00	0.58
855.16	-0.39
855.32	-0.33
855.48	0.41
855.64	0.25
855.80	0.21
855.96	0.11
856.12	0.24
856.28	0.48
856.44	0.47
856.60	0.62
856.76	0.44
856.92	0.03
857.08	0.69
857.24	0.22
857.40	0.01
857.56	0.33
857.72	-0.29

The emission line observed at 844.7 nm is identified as H-alpha 6563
